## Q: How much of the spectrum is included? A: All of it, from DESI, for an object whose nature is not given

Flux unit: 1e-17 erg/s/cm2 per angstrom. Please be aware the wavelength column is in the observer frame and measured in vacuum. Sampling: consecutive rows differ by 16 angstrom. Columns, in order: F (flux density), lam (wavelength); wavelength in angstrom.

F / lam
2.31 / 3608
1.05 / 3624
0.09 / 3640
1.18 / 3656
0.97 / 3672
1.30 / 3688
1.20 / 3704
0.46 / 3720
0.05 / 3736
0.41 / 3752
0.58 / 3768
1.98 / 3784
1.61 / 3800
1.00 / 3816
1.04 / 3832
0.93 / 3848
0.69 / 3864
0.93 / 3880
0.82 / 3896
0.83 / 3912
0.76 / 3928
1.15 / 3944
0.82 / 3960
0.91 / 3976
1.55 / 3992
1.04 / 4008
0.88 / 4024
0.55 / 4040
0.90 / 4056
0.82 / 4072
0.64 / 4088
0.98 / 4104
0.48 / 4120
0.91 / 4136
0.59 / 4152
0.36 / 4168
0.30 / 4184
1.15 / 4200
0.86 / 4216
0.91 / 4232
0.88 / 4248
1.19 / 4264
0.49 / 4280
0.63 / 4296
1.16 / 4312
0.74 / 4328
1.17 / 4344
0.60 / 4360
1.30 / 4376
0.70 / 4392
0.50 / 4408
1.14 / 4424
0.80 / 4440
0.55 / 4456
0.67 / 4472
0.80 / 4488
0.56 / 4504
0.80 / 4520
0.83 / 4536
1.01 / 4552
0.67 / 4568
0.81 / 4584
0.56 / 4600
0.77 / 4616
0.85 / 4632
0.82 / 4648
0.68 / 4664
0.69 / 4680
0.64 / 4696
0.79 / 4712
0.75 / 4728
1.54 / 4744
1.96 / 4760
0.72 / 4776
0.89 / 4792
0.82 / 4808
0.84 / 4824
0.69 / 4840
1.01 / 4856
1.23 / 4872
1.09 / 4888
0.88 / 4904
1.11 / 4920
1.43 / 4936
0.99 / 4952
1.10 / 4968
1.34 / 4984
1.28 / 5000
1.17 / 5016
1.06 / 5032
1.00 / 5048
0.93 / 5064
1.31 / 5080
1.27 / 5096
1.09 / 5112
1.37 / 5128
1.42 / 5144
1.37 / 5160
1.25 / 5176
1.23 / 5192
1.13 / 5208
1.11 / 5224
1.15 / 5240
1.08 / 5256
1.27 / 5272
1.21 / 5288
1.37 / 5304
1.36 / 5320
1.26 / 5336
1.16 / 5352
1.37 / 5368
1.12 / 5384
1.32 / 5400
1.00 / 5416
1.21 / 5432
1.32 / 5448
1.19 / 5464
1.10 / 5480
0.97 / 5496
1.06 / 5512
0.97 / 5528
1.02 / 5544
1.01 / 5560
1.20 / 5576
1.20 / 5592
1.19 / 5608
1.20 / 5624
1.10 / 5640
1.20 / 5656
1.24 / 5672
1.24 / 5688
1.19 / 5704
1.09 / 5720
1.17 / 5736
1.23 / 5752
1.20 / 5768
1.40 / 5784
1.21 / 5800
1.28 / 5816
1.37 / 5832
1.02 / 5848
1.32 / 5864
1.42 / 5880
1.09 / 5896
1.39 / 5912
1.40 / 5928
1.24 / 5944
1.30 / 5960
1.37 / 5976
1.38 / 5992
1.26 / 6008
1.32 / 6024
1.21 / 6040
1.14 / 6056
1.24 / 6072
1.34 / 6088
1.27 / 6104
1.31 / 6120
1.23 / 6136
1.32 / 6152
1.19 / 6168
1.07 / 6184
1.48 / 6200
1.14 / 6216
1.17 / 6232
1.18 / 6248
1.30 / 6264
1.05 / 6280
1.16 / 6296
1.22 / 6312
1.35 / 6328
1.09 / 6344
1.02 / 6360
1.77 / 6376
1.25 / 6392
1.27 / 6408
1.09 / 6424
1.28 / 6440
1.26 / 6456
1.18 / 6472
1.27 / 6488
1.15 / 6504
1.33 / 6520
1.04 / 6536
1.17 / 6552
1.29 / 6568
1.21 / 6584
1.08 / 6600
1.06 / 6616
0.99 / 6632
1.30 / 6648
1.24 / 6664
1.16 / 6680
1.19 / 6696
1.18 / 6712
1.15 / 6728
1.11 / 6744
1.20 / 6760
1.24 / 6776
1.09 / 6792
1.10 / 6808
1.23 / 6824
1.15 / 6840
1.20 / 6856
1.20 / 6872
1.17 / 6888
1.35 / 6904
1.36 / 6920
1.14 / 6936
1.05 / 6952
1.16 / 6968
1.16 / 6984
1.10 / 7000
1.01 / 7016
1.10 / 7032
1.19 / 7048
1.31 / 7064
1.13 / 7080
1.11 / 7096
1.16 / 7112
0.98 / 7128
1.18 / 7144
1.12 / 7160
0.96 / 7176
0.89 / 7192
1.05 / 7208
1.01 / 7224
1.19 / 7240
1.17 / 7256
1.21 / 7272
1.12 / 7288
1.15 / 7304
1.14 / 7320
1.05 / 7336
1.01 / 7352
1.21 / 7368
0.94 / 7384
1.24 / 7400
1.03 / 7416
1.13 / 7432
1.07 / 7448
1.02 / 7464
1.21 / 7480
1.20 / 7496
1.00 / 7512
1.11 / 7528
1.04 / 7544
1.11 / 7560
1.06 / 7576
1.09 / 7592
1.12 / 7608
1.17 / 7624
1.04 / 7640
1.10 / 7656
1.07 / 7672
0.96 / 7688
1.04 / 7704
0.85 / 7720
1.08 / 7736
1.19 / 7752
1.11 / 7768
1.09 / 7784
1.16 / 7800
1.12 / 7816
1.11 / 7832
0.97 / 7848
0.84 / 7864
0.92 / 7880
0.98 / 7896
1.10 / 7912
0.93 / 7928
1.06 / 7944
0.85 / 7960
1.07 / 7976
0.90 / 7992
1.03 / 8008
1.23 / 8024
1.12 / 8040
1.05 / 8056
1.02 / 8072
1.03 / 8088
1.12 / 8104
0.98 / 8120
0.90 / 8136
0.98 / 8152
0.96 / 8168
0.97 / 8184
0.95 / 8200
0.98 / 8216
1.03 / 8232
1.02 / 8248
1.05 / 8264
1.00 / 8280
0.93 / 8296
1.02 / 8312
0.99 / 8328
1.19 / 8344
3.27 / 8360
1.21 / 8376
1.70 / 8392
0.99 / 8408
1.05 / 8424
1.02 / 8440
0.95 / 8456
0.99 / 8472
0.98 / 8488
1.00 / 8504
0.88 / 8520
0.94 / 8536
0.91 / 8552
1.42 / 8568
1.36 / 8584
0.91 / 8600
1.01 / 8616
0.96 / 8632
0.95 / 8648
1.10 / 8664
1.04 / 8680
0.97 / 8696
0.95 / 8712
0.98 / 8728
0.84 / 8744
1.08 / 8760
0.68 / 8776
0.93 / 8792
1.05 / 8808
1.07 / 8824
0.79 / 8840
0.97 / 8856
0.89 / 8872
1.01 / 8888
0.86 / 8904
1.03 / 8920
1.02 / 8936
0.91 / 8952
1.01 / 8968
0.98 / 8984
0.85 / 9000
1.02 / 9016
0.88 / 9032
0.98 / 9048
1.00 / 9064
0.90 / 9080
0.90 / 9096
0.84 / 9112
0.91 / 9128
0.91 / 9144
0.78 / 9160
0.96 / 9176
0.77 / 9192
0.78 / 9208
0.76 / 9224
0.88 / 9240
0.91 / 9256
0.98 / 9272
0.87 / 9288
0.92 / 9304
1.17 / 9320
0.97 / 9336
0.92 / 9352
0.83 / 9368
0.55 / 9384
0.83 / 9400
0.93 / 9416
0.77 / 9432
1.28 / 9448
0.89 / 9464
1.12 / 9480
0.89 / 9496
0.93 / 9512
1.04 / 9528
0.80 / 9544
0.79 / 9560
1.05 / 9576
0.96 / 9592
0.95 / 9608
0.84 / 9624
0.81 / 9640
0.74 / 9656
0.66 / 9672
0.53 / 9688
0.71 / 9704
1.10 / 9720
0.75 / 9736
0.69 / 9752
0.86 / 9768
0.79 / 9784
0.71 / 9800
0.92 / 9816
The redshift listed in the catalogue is 0.27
